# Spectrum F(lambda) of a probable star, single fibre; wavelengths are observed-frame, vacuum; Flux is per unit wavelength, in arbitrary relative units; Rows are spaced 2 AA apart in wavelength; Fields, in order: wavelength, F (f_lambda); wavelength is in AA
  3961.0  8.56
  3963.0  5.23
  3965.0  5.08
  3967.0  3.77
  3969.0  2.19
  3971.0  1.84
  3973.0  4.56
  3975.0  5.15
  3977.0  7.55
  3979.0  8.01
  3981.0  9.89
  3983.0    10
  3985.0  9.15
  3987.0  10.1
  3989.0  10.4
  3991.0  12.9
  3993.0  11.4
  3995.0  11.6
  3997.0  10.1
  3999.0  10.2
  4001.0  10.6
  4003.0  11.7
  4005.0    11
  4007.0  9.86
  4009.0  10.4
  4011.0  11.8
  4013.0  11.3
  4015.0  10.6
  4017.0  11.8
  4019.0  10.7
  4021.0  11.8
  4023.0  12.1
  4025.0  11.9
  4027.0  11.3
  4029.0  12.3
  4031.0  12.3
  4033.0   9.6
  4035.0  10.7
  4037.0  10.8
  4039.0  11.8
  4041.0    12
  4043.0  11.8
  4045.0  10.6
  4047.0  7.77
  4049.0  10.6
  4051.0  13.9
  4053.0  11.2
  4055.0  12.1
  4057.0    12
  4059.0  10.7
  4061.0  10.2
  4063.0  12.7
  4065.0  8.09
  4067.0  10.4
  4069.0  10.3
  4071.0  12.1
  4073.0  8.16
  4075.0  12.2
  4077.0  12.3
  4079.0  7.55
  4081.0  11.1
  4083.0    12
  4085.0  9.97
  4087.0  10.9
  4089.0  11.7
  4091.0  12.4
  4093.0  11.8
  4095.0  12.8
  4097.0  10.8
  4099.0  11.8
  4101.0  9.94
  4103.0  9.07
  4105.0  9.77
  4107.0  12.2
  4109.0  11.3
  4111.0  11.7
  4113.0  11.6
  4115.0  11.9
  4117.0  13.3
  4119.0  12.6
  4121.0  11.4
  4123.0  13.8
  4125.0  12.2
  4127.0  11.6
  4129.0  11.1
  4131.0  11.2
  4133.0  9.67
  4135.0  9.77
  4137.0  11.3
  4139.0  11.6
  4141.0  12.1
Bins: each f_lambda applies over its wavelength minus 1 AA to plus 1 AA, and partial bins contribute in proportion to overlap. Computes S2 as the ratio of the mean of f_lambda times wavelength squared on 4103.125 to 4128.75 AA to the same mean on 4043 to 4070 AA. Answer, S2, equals 1.1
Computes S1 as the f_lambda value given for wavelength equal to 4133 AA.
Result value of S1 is 9.67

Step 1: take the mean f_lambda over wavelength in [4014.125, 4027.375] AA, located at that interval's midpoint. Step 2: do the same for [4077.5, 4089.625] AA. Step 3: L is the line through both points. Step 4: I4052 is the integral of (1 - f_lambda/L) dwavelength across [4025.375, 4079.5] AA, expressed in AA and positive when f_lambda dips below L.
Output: 0.17 AA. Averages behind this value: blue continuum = 11.5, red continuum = 10.6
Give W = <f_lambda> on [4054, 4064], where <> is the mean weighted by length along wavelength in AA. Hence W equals 11.5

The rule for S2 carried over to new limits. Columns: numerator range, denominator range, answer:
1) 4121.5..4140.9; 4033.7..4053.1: 1.07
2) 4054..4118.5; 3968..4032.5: 1.17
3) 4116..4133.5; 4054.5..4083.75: 1.14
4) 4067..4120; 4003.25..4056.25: 1.03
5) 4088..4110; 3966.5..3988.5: 1.77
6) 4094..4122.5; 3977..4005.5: 1.17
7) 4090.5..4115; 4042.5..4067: 1.06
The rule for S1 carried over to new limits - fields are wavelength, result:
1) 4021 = 11.8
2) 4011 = 11.8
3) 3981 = 9.89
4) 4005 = 11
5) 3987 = 10.1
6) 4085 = 9.97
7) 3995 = 11.6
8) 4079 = 7.55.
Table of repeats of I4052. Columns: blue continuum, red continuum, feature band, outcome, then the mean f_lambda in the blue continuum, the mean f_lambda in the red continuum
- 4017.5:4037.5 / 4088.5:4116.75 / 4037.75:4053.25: 0.2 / 11.4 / 11.4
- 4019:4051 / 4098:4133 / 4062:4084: 1.4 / 11.2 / 11.5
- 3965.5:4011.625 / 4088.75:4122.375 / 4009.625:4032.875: -4.7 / 8.81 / 11.6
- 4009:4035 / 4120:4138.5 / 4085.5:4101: -0.3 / 11.4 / 11.3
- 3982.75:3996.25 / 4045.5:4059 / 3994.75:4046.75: -0.5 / 10.8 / 11.2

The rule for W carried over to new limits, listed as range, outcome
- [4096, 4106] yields 10.3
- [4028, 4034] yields 11.4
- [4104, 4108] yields 11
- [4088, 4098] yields 11.9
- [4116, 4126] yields 12.7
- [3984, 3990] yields 9.88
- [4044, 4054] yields 10.8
